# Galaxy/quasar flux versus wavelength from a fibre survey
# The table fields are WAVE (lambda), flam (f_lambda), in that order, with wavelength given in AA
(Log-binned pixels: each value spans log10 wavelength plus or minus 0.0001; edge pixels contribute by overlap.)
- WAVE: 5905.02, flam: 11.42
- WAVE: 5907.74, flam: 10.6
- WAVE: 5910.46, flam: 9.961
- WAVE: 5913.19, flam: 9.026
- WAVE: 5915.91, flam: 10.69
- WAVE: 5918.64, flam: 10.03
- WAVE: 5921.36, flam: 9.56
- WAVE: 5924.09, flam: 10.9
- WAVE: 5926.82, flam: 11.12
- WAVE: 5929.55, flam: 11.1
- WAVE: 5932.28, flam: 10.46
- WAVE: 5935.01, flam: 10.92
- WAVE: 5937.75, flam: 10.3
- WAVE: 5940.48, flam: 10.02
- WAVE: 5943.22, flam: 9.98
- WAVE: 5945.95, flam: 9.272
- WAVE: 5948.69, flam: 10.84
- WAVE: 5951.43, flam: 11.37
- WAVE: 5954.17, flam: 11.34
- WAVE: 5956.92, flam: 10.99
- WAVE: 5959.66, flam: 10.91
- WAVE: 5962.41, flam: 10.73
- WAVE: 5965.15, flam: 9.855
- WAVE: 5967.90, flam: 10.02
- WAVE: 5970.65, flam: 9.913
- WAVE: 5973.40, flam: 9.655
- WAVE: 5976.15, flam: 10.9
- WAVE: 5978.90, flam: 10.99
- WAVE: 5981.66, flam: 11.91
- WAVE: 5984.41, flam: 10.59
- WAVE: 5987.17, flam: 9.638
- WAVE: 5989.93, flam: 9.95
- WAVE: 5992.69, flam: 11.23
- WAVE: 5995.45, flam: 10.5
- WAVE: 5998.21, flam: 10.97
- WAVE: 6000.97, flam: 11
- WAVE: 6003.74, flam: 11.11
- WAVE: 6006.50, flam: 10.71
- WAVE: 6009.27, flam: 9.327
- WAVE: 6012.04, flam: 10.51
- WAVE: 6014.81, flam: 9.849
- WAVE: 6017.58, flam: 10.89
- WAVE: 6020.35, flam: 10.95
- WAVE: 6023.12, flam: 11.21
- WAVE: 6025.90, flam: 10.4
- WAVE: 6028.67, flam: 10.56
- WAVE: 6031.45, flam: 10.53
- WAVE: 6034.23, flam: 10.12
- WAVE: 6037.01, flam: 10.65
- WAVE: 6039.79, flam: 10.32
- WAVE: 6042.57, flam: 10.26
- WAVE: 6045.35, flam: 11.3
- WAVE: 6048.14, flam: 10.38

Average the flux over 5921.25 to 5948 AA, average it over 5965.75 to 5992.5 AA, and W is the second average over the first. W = 1.0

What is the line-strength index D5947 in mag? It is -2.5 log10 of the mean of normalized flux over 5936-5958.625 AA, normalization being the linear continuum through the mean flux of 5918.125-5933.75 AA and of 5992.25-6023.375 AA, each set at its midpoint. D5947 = 0.01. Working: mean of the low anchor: 10.6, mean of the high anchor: 10.7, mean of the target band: 10.5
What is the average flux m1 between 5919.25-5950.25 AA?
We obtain 10.4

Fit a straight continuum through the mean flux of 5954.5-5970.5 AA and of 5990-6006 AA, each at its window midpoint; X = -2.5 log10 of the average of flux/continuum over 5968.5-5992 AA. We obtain 0.024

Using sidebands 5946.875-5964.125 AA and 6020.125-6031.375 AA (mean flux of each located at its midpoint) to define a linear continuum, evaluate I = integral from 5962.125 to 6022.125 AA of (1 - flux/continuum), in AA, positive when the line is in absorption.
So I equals 1.8 AA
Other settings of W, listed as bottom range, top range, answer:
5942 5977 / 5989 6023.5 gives 1.02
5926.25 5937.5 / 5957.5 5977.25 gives 0.95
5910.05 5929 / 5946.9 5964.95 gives 1.07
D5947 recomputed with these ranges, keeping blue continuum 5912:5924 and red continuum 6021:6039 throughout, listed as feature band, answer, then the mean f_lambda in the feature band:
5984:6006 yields -0.02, 10.6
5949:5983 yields -0.05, 10.7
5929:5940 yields -0.06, 10.6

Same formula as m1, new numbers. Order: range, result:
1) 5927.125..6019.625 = 10.5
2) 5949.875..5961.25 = 11.1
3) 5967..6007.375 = 10.6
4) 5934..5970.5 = 10.5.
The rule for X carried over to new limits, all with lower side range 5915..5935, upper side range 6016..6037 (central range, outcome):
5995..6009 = -0.01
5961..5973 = 0.05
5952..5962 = -0.05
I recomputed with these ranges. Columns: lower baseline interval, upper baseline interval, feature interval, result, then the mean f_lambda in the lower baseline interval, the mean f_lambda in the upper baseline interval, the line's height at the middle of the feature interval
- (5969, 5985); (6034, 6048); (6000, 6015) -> 0.2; 10.7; 10.6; 10.6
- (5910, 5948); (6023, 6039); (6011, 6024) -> -0.2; 10.3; 10.5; 10.5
